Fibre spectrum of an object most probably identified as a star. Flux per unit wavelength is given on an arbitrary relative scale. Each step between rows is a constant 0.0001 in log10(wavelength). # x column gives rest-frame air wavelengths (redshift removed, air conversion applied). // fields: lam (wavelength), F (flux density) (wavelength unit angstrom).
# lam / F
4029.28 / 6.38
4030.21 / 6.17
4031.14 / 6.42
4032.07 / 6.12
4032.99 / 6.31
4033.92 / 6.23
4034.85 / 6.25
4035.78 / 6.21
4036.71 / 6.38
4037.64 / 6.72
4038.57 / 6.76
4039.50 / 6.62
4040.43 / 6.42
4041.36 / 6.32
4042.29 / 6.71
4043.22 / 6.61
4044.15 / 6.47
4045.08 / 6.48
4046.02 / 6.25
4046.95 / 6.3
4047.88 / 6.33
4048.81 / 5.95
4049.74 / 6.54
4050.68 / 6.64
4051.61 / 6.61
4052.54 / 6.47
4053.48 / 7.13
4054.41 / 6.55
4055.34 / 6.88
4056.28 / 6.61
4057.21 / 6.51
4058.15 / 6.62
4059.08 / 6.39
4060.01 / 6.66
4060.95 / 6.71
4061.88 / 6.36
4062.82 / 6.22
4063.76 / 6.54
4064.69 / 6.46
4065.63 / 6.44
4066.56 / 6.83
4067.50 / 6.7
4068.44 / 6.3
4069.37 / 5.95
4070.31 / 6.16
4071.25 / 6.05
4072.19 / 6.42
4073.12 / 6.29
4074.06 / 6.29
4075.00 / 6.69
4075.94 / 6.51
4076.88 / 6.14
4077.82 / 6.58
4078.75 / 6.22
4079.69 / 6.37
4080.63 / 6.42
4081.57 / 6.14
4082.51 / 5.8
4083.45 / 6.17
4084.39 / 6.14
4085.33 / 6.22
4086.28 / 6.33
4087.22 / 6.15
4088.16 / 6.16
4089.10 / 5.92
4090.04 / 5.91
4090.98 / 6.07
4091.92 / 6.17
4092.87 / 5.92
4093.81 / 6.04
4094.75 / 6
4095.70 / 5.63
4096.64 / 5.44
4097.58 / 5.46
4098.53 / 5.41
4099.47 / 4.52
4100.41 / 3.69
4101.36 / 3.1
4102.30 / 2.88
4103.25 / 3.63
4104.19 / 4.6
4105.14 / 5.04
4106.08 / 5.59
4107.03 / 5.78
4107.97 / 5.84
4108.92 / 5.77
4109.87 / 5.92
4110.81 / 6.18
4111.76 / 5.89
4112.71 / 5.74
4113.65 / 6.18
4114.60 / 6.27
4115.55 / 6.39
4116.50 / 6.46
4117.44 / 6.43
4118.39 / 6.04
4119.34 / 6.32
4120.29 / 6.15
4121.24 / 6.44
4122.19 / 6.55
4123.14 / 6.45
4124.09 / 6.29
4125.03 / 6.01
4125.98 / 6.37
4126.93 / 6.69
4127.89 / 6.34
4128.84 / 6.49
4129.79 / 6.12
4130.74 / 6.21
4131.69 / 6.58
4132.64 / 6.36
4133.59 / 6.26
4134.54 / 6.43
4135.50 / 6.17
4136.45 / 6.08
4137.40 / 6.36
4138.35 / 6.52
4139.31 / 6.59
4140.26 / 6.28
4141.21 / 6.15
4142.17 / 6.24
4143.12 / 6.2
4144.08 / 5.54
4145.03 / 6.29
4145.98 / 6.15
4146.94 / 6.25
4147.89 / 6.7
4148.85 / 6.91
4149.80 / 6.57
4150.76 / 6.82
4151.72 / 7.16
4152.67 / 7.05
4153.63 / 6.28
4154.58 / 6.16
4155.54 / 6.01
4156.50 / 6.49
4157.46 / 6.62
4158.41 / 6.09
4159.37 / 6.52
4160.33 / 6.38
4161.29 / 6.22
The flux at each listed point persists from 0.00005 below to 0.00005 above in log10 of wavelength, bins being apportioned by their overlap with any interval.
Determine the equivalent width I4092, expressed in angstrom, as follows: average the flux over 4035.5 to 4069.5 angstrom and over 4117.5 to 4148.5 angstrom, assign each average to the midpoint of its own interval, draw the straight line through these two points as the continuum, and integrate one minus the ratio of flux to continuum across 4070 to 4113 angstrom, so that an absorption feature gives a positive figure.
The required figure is 4.6 angstrom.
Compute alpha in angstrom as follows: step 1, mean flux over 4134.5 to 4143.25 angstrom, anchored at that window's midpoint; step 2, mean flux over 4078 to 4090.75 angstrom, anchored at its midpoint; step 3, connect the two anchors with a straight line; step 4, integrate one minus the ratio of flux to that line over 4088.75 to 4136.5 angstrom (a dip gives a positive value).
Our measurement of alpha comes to 3.3 angstrom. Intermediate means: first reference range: 6.16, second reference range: 6.3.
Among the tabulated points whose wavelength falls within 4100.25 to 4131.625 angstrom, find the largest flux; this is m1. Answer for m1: 6.69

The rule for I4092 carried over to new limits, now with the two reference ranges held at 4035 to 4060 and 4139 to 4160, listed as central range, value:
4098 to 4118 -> 3.6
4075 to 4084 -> 0.3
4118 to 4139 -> 0.3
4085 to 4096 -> 0.7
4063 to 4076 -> 0.2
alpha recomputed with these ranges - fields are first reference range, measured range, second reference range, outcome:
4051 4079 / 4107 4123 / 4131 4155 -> 0.69 angstrom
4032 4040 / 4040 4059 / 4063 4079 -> -0.33 angstrom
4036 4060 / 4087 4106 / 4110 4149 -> 3.59 angstrom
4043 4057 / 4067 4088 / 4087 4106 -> -2.01 angstrom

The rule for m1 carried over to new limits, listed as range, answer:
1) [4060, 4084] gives 6.83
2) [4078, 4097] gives 6.42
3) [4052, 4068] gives 7.13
